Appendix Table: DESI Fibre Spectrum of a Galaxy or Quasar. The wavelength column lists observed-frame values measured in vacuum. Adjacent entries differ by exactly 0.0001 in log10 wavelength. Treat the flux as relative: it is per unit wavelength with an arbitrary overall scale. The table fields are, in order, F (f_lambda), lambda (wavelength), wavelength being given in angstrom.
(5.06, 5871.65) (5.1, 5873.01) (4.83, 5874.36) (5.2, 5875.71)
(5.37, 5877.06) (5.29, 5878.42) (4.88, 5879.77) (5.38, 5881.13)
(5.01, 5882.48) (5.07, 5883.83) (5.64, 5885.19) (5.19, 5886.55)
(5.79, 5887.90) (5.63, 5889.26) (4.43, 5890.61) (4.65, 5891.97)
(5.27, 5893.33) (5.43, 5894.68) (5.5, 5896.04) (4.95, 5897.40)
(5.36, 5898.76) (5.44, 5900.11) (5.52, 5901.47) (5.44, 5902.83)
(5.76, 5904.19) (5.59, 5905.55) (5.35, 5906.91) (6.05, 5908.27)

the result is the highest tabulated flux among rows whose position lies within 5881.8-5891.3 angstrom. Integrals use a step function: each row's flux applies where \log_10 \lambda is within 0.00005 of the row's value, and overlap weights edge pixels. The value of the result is 5.79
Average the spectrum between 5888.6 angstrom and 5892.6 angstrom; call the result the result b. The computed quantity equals 4.91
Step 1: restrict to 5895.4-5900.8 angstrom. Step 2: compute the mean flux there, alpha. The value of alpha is 5.31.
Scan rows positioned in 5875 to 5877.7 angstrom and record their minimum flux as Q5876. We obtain 5.2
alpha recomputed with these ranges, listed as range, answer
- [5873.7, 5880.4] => 5.12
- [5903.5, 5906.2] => 5.67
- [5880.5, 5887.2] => 5.26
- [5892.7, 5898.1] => 5.29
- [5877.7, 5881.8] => 5.17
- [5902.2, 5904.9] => 5.6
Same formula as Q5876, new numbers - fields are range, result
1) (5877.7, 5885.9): 4.88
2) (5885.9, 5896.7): 4.43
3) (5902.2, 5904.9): 5.44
